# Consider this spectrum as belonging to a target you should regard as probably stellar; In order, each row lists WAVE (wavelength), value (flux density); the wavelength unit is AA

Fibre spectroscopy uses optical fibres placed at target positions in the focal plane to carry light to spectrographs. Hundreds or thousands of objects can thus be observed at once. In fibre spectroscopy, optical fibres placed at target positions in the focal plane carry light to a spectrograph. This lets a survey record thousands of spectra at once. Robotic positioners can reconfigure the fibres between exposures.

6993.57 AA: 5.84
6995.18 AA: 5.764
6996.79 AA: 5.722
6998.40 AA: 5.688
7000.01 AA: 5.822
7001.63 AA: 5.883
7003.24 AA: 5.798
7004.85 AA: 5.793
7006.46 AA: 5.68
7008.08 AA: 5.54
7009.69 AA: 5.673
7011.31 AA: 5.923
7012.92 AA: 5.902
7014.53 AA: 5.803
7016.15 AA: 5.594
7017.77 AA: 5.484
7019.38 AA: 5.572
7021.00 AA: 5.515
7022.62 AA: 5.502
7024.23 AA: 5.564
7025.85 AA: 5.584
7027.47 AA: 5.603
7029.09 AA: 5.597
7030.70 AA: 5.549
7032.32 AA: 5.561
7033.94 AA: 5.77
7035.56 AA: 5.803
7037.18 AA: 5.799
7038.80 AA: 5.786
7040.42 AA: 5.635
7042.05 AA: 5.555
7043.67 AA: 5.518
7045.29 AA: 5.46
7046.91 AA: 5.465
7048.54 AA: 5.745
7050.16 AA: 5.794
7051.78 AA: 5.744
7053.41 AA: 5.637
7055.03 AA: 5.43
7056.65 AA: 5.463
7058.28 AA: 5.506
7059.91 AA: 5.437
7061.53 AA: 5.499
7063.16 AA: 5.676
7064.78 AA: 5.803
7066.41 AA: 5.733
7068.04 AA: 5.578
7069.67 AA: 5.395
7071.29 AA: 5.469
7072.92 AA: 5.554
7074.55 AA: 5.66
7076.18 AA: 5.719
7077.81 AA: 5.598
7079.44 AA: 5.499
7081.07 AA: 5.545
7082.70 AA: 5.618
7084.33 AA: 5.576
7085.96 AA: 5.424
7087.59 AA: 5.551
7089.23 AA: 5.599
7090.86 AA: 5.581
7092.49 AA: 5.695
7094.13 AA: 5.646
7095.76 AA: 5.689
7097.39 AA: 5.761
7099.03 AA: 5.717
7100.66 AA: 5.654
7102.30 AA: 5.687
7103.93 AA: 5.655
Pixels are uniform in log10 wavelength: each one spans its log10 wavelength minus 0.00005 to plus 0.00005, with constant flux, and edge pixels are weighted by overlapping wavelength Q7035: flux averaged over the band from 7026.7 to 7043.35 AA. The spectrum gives 5.66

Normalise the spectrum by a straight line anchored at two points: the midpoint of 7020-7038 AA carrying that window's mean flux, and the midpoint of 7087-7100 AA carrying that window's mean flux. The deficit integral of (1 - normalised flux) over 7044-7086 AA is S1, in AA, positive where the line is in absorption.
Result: 0.45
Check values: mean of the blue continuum 5.62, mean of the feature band 5.58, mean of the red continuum 5.66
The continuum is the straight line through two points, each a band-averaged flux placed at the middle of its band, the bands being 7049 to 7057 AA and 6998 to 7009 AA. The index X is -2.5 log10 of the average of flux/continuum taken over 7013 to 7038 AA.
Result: 0.01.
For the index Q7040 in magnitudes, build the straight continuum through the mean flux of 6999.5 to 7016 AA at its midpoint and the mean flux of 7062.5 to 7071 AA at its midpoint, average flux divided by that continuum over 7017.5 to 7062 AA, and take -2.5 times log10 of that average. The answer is 0.02 mag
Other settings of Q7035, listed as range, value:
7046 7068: 5.61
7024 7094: 5.6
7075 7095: 5.59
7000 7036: 5.67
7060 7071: 5.6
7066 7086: 5.57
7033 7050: 5.66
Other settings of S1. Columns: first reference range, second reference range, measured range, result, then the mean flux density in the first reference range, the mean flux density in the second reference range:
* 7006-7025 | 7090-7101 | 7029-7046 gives 0.04 AA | 5.65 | 5.68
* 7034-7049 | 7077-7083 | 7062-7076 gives -0.07 AA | 5.64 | 5.56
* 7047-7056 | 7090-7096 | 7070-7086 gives 0.24 AA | 5.65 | 5.65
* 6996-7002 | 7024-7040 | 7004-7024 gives 0.20 AA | 5.77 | 5.67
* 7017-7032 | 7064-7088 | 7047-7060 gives -0.06 AA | 5.56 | 5.58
